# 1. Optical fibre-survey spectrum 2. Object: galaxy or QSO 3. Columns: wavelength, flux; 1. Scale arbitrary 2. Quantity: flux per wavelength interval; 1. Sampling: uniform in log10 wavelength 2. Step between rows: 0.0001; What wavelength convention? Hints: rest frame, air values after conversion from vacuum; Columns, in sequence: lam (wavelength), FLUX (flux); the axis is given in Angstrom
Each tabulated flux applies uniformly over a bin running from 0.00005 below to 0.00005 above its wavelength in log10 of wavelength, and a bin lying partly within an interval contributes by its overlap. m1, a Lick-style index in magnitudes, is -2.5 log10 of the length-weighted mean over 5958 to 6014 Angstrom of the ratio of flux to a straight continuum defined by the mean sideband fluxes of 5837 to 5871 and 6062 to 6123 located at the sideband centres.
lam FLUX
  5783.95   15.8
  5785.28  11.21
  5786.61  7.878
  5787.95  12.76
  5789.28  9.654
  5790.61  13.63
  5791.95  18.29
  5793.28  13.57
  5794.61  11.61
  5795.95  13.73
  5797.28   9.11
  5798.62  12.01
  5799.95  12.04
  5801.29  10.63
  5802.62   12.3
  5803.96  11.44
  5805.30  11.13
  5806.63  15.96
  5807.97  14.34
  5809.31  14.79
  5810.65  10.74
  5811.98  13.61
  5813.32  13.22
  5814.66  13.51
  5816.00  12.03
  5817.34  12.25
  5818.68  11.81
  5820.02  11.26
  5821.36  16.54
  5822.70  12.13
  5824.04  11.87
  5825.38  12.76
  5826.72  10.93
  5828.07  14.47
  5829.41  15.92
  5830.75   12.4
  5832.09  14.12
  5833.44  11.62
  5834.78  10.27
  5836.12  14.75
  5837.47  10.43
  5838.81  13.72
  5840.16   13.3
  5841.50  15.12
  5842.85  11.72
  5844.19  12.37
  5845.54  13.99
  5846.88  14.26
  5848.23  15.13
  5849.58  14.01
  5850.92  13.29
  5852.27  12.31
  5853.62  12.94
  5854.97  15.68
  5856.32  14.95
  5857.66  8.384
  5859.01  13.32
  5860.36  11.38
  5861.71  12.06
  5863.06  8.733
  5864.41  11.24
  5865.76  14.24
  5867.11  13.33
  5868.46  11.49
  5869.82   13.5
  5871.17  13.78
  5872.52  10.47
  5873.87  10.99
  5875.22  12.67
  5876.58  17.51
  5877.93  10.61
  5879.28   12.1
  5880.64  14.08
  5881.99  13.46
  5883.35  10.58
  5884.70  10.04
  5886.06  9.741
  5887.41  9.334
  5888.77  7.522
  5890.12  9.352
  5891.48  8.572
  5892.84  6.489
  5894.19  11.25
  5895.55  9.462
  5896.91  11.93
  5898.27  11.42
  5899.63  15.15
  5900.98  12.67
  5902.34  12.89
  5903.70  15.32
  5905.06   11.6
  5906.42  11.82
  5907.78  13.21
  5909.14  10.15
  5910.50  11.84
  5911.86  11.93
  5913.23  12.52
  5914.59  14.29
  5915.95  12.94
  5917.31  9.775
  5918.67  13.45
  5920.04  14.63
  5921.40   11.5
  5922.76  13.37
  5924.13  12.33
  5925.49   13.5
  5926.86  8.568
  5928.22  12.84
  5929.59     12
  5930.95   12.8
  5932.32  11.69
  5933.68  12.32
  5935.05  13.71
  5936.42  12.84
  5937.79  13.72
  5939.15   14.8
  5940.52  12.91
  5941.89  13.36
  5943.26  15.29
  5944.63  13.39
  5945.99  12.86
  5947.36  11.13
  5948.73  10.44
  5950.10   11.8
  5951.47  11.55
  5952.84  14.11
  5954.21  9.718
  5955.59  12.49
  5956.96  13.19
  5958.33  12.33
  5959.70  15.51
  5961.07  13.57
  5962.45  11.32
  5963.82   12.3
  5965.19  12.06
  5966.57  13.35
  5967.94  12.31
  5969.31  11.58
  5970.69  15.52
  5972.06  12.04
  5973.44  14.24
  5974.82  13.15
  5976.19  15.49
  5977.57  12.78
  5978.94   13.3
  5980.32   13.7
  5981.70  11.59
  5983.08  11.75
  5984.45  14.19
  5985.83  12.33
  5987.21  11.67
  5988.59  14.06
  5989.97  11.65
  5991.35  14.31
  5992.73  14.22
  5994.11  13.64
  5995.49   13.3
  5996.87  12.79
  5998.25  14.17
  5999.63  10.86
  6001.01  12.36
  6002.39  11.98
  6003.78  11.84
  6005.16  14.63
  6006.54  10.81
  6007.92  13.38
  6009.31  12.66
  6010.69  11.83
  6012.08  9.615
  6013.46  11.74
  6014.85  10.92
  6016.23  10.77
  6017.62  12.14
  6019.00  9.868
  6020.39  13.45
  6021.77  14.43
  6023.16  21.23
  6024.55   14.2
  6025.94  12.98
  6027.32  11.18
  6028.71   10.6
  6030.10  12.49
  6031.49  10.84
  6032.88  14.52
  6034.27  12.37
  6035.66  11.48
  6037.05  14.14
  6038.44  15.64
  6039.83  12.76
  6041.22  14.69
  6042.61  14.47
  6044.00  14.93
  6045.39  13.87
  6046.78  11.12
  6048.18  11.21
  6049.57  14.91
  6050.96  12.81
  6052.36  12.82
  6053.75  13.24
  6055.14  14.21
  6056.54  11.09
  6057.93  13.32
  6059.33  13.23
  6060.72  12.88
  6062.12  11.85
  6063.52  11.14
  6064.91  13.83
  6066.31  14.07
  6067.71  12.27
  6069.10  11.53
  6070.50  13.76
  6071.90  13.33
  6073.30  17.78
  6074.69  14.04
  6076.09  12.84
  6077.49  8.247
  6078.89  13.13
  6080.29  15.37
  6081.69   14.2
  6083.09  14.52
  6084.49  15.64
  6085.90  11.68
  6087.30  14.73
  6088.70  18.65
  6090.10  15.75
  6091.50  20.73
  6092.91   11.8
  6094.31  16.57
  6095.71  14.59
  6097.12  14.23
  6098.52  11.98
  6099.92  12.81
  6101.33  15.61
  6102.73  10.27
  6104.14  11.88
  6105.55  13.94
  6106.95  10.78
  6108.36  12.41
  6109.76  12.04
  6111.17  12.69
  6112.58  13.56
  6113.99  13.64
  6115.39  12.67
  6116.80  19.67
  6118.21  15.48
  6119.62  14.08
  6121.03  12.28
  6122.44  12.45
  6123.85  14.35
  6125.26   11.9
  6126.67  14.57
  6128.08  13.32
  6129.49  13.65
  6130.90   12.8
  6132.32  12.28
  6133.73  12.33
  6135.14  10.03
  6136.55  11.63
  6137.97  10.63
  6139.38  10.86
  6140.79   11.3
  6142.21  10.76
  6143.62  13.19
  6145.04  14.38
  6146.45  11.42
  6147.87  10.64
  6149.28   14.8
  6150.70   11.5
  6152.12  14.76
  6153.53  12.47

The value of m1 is 0.044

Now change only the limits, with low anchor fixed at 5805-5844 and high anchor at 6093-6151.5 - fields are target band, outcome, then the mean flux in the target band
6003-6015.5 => 0.09 mag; 11.9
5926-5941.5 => 0.03 mag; 12.6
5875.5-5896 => 0.21 mag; 10.7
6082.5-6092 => -0.22 mag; 15.9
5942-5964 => 0.03 mag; 12.6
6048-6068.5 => 0.00 mag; 12.9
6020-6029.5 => -0.09 mag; 14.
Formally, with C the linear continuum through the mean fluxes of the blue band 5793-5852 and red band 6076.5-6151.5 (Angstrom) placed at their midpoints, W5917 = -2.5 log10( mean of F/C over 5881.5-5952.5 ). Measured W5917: 0.09 mag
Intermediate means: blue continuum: 12.9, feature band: 12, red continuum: 13.3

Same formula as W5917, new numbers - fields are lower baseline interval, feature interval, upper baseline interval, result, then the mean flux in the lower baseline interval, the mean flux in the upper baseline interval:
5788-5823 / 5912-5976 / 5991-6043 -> 0.007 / 12.8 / 12.9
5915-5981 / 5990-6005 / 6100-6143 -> -0.013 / 12.8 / 12.8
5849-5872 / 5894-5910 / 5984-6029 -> 0.033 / 12.6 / 12.7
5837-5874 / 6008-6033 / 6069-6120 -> 0.093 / 12.8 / 14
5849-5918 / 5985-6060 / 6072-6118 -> 0.034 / 11.9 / 14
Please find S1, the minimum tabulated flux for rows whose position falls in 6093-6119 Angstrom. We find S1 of 10.27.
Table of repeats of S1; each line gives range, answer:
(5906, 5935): 8.568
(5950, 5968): 9.718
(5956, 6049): 9.615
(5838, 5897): 6.489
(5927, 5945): 11.69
